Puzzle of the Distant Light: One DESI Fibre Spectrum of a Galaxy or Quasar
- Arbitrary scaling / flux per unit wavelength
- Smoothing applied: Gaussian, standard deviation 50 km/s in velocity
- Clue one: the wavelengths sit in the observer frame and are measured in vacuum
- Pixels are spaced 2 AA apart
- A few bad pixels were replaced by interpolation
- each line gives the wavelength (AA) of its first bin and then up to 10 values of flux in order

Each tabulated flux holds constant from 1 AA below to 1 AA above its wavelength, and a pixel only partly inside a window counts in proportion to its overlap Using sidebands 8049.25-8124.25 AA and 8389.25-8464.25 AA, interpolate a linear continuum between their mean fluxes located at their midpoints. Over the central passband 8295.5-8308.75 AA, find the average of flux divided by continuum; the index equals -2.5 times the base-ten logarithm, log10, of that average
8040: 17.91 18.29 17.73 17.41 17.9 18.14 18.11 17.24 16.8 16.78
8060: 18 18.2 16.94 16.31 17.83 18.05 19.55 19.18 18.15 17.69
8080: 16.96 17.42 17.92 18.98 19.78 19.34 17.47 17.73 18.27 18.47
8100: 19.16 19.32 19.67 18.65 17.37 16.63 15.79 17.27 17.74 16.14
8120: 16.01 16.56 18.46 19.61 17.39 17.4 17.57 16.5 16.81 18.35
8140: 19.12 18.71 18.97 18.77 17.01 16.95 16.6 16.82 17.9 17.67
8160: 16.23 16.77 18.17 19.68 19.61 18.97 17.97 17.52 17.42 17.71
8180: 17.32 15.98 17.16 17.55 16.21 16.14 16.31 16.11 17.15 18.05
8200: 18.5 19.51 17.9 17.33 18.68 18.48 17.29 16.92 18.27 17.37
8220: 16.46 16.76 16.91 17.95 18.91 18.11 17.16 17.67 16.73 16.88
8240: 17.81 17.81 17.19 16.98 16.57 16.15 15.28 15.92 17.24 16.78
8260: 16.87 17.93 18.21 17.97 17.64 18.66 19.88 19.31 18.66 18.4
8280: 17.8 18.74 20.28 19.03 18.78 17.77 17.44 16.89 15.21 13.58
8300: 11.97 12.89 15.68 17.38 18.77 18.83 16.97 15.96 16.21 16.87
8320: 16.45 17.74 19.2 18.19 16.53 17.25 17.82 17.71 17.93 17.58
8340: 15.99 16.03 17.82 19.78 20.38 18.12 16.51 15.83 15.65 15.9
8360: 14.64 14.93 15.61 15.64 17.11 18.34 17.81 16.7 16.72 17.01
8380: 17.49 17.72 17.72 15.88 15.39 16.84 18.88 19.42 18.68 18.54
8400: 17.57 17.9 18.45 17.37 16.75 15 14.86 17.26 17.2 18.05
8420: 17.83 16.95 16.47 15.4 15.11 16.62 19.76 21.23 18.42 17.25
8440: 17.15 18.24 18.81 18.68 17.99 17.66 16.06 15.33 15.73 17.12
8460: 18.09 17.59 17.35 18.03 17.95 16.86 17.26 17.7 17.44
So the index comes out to 0.17 mag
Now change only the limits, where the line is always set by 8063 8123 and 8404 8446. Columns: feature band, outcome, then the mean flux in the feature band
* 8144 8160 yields 0.02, 17.4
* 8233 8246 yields 0.02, 17.3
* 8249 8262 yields 0.07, 16.5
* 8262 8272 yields -0.04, 18.3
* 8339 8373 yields 0.04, 16.8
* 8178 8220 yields 0.02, 17.4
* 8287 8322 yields 0.07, 16.4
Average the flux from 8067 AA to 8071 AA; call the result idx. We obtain 17.9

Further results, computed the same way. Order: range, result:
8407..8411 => 15.9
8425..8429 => 15.3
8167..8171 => 19.3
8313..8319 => 16.3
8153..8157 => 17.4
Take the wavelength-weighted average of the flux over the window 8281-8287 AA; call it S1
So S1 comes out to 19.3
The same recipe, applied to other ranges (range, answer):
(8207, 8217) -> 17.9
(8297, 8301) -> 12.8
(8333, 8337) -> 17.8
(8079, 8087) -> 17.8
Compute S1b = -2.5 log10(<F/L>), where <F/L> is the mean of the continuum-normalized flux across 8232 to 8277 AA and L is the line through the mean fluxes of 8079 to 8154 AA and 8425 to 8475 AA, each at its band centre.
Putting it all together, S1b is 0.02 mag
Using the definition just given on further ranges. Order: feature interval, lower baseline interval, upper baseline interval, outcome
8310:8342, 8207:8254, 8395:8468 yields 0.007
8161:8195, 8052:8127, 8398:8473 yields 0.018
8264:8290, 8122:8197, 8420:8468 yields -0.071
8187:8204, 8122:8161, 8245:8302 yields 0.015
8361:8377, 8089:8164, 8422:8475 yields 0.058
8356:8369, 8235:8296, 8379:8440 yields 0.121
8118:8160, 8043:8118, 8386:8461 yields 0.015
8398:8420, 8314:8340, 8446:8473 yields 0.007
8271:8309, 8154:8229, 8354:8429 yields -0.003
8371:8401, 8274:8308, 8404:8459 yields -0.021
